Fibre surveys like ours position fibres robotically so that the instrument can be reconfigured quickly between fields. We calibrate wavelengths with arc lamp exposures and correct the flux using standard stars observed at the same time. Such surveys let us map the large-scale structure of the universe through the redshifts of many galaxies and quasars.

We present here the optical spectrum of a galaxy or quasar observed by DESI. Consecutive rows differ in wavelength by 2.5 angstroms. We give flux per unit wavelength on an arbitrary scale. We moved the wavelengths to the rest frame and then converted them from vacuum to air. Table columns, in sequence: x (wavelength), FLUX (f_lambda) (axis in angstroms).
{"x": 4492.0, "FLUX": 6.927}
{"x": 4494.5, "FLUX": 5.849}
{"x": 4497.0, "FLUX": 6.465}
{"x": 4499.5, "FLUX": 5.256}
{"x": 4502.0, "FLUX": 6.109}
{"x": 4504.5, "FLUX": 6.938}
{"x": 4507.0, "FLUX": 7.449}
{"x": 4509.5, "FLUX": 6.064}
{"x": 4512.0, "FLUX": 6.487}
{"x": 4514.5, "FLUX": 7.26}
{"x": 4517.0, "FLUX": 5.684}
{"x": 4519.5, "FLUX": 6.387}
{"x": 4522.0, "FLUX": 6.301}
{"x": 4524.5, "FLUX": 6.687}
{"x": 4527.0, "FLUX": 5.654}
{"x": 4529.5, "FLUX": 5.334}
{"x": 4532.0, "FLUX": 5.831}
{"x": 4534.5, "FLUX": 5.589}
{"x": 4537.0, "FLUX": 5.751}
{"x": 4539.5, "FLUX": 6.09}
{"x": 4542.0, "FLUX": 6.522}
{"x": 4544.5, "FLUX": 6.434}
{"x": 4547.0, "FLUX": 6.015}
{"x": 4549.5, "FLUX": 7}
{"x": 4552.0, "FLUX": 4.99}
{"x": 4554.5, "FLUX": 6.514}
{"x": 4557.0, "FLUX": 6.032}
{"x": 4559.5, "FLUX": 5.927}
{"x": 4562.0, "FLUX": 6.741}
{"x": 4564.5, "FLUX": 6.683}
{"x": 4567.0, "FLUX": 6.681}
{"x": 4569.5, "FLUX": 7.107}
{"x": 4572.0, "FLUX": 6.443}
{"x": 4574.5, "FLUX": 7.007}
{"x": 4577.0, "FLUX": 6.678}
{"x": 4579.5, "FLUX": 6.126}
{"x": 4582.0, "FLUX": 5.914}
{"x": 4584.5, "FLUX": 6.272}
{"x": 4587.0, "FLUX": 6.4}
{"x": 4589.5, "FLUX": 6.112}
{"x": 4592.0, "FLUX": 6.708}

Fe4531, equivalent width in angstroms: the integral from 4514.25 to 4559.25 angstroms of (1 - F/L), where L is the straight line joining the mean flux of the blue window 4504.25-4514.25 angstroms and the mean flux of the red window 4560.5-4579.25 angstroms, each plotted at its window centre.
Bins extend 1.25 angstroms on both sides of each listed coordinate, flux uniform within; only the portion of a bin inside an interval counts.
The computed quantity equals 4.4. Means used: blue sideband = 6.77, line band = 6.09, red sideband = 6.72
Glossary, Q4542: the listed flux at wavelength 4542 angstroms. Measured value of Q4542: 6.522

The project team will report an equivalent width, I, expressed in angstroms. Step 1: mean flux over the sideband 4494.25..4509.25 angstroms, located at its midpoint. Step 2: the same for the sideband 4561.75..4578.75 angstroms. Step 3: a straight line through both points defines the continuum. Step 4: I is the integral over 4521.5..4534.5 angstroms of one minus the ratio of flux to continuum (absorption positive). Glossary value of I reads 1.2 angstroms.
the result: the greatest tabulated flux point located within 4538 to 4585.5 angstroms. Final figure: 7.107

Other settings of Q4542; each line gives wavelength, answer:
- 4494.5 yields 5.849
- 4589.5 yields 6.112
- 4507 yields 7.449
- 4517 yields 5.684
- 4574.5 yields 7.007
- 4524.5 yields 6.687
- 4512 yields 6.487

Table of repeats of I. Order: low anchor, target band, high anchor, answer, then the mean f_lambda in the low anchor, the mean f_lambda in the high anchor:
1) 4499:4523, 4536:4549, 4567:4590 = 0.5 angstroms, 6.43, 6.47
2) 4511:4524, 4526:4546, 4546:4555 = 1.1 angstroms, 6.44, 6.1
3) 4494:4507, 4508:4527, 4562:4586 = -0.1 angstroms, 6.27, 6.55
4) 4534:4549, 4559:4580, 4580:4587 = -1.7 angstroms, 6.14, 6.15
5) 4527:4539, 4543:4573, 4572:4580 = -0.8 angstroms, 5.66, 6.62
